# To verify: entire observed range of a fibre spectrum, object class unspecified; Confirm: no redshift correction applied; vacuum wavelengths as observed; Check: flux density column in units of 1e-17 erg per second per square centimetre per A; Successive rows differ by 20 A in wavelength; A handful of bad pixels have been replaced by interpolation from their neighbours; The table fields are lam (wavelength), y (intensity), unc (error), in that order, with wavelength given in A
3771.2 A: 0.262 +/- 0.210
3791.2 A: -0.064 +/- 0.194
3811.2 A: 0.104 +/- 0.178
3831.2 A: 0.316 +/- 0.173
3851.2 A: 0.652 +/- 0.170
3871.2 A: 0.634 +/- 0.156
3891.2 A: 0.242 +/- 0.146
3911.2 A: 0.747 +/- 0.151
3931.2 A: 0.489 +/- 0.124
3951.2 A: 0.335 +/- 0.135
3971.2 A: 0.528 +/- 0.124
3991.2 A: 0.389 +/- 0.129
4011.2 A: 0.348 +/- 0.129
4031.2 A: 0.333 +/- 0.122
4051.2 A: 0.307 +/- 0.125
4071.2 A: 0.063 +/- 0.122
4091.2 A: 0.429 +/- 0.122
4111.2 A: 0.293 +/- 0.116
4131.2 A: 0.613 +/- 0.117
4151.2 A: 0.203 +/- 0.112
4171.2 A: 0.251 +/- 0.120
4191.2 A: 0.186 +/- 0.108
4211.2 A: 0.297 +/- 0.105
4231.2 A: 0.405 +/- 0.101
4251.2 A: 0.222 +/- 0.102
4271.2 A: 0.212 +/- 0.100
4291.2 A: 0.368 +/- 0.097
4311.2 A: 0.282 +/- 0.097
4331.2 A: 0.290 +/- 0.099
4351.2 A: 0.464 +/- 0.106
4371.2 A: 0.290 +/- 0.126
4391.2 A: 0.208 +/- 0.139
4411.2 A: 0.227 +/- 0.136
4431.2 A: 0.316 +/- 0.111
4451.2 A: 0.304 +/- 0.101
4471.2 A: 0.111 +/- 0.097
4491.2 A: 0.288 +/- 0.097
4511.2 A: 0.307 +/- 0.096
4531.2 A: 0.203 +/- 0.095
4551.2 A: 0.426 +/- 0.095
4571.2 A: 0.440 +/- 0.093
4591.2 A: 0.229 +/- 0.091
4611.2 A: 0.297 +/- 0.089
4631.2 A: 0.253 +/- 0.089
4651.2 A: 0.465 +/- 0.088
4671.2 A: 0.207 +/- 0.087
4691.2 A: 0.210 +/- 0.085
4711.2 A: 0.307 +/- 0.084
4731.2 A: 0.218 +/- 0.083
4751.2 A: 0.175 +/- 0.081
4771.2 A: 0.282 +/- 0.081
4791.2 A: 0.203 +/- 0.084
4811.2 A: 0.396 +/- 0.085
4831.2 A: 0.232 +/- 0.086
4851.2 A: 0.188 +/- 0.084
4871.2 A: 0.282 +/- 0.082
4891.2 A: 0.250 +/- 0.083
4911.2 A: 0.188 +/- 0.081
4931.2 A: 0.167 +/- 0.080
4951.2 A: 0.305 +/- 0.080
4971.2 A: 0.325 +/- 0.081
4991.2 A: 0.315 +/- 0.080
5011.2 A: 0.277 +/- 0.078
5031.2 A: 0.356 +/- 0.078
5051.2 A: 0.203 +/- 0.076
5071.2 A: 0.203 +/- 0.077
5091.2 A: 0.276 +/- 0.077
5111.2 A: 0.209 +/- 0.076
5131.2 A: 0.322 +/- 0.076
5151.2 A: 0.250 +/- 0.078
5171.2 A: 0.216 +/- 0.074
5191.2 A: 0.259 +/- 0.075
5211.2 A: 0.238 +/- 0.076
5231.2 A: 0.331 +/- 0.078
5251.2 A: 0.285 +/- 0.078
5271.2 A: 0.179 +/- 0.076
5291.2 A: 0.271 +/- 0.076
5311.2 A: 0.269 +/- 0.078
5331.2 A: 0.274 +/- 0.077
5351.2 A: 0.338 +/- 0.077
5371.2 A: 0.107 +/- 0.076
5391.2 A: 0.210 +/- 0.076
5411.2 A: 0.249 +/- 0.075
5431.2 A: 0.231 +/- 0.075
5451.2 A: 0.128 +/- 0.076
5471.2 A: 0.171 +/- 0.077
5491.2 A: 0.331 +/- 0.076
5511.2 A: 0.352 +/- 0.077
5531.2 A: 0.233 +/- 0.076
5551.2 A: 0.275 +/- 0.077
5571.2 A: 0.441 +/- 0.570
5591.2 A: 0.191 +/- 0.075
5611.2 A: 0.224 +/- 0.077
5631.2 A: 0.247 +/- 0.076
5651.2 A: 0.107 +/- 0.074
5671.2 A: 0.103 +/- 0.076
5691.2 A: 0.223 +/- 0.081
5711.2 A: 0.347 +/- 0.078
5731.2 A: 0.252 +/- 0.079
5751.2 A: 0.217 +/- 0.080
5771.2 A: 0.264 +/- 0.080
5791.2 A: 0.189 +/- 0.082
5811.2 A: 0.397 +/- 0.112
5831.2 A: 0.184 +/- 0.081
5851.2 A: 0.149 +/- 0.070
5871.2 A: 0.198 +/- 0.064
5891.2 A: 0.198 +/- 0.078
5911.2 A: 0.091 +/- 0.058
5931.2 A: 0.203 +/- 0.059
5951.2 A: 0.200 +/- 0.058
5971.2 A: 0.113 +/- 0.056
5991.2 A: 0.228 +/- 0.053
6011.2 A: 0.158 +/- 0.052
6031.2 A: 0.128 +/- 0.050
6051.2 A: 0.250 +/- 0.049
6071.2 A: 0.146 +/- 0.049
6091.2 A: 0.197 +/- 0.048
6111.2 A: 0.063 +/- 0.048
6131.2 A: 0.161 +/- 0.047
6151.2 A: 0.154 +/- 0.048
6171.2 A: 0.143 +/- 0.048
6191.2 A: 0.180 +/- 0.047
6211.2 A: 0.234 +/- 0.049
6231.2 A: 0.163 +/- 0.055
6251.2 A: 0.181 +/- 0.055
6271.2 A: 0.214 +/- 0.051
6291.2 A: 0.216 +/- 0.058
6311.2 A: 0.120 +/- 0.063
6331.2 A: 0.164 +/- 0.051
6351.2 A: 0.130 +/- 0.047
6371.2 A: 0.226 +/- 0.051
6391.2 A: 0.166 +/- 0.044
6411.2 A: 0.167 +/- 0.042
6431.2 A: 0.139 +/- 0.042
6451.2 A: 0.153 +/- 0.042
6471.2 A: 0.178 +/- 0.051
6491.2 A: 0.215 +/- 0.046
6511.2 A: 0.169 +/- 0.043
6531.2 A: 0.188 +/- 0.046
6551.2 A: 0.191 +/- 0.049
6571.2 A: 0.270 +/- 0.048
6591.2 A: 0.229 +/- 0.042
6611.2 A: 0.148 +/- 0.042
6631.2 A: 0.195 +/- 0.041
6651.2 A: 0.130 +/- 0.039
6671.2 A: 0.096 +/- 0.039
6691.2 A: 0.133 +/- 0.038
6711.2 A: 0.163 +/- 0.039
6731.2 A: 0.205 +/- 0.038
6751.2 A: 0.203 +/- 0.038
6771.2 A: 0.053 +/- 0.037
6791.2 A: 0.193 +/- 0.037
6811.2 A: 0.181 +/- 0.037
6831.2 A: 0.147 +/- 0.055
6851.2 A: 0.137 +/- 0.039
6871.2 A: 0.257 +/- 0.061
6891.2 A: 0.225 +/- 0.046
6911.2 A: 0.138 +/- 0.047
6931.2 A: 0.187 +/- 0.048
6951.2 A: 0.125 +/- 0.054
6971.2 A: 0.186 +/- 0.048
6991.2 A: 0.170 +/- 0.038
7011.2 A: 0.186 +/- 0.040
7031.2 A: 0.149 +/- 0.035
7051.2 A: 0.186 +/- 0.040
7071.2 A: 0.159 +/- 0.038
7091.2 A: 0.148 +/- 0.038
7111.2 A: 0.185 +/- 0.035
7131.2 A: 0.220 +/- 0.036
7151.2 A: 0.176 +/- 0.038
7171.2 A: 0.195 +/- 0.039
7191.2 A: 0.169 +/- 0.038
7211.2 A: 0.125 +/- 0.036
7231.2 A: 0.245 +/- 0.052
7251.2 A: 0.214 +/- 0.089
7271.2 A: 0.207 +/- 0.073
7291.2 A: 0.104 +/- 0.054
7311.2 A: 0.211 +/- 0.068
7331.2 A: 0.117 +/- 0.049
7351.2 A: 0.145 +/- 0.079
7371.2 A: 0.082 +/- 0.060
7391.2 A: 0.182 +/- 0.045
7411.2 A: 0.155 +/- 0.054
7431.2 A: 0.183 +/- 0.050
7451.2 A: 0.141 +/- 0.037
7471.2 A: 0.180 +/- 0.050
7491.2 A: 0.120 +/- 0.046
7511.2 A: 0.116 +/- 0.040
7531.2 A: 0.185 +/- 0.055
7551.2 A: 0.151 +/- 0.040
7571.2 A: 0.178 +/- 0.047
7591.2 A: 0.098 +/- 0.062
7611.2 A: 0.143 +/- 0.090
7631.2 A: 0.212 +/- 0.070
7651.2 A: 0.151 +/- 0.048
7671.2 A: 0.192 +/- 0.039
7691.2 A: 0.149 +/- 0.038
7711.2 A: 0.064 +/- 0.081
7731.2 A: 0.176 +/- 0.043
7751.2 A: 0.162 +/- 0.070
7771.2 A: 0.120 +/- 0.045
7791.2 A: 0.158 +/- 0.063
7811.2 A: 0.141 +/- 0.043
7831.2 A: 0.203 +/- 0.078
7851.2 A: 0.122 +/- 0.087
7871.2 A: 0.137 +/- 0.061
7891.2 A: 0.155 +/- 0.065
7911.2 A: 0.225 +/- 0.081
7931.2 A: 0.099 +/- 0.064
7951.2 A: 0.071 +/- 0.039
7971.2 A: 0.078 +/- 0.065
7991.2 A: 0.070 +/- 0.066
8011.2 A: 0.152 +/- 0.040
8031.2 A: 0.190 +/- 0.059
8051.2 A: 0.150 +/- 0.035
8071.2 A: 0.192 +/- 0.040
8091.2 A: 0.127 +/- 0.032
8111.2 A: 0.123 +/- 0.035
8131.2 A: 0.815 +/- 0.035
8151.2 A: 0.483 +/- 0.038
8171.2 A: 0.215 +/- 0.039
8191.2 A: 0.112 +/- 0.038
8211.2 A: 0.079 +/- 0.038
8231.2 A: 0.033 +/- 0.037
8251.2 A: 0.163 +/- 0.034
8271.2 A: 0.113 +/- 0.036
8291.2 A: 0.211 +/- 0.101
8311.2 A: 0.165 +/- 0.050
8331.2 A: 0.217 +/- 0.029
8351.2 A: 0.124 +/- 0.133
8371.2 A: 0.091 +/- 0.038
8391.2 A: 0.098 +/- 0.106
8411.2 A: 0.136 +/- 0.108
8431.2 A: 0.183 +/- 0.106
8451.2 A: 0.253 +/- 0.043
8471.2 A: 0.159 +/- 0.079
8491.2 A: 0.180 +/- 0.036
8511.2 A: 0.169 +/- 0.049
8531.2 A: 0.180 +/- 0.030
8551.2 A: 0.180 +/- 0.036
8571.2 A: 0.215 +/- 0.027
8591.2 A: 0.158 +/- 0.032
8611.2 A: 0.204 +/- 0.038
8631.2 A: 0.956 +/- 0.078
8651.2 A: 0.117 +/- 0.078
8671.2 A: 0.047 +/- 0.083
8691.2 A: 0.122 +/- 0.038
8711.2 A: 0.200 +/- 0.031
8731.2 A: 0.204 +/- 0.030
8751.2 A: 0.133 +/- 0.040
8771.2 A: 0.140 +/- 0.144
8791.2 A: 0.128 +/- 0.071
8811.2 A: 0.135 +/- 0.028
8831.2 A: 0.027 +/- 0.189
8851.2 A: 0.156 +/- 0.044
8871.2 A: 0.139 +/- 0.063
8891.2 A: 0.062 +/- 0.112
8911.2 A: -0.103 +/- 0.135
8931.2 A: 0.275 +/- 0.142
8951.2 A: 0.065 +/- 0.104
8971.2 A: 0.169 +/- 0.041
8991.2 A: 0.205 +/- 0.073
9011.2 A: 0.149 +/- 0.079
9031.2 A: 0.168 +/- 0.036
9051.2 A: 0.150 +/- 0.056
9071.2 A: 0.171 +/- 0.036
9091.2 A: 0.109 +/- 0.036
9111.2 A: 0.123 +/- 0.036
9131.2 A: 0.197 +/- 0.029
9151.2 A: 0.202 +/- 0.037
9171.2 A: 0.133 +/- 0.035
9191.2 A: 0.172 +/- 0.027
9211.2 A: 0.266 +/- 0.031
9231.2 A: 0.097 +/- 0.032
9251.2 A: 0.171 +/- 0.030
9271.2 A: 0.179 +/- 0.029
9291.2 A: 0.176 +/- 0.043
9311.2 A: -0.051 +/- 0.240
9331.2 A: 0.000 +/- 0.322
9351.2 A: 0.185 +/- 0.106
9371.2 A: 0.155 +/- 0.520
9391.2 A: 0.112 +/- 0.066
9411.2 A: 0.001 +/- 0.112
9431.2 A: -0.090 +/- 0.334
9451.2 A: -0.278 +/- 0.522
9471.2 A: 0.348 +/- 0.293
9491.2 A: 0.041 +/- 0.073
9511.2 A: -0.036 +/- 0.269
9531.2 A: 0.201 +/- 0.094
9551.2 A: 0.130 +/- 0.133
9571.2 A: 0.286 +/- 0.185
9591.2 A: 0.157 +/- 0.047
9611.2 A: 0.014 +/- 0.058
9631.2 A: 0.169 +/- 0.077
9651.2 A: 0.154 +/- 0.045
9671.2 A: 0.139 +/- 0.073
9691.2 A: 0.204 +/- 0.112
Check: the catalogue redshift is 1.18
